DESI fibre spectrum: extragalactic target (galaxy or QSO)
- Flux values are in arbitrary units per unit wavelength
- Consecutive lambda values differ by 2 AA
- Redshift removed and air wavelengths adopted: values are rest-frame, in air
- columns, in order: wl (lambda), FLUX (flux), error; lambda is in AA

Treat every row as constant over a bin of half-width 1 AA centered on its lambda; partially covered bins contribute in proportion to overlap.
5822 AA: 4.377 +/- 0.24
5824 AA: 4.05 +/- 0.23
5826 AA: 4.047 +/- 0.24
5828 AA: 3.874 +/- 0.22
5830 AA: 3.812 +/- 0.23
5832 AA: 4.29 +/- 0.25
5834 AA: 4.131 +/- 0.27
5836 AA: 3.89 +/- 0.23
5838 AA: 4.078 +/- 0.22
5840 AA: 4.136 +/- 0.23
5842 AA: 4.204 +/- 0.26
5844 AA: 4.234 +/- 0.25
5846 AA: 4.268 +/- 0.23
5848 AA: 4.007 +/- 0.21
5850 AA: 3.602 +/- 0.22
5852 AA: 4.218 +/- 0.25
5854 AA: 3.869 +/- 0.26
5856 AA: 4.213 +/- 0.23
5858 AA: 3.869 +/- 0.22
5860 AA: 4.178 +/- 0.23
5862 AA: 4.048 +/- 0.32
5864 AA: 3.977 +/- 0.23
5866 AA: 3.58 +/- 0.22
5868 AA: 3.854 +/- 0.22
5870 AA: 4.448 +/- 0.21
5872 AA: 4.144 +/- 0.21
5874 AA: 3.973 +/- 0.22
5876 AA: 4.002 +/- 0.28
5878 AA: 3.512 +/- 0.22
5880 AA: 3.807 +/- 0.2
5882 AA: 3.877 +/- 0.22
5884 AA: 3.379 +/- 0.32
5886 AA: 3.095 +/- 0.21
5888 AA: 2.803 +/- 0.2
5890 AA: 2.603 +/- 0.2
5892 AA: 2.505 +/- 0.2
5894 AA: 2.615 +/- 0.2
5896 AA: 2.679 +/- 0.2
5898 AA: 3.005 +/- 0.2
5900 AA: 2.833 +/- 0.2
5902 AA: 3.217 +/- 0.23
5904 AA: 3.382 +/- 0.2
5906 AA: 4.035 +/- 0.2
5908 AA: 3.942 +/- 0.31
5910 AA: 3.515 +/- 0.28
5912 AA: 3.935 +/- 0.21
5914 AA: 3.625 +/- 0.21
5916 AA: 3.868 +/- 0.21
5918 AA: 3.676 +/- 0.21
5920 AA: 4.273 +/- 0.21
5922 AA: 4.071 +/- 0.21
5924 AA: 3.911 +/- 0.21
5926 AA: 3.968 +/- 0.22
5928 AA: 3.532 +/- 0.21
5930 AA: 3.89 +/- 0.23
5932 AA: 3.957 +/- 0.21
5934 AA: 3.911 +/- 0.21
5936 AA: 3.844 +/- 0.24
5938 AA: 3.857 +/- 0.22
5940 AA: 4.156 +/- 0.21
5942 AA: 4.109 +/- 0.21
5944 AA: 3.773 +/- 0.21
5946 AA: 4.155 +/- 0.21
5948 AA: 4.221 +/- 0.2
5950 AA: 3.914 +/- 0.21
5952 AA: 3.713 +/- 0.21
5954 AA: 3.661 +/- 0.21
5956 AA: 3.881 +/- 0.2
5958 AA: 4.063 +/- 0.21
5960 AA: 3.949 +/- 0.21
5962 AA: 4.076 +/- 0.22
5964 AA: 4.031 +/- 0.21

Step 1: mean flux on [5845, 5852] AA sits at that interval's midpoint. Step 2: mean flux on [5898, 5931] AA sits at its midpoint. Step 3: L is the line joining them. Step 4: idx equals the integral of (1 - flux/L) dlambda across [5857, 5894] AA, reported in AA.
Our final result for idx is 2.5 AA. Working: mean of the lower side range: 4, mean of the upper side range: 3.71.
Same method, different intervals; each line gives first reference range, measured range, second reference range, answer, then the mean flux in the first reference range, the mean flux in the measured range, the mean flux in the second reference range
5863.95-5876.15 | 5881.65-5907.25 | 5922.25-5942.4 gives 5.79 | 4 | 3.07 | 3.91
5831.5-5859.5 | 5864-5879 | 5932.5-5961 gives 0.39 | 4.07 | 3.93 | 3.94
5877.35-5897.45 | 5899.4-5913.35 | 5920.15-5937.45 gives -0.45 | 3.08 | 3.57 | 3.9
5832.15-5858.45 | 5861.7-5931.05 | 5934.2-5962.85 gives 7.38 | 4.07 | 3.58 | 3.95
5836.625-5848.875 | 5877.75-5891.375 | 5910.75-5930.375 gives 2.51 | 4.15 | 3.26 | 3.87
